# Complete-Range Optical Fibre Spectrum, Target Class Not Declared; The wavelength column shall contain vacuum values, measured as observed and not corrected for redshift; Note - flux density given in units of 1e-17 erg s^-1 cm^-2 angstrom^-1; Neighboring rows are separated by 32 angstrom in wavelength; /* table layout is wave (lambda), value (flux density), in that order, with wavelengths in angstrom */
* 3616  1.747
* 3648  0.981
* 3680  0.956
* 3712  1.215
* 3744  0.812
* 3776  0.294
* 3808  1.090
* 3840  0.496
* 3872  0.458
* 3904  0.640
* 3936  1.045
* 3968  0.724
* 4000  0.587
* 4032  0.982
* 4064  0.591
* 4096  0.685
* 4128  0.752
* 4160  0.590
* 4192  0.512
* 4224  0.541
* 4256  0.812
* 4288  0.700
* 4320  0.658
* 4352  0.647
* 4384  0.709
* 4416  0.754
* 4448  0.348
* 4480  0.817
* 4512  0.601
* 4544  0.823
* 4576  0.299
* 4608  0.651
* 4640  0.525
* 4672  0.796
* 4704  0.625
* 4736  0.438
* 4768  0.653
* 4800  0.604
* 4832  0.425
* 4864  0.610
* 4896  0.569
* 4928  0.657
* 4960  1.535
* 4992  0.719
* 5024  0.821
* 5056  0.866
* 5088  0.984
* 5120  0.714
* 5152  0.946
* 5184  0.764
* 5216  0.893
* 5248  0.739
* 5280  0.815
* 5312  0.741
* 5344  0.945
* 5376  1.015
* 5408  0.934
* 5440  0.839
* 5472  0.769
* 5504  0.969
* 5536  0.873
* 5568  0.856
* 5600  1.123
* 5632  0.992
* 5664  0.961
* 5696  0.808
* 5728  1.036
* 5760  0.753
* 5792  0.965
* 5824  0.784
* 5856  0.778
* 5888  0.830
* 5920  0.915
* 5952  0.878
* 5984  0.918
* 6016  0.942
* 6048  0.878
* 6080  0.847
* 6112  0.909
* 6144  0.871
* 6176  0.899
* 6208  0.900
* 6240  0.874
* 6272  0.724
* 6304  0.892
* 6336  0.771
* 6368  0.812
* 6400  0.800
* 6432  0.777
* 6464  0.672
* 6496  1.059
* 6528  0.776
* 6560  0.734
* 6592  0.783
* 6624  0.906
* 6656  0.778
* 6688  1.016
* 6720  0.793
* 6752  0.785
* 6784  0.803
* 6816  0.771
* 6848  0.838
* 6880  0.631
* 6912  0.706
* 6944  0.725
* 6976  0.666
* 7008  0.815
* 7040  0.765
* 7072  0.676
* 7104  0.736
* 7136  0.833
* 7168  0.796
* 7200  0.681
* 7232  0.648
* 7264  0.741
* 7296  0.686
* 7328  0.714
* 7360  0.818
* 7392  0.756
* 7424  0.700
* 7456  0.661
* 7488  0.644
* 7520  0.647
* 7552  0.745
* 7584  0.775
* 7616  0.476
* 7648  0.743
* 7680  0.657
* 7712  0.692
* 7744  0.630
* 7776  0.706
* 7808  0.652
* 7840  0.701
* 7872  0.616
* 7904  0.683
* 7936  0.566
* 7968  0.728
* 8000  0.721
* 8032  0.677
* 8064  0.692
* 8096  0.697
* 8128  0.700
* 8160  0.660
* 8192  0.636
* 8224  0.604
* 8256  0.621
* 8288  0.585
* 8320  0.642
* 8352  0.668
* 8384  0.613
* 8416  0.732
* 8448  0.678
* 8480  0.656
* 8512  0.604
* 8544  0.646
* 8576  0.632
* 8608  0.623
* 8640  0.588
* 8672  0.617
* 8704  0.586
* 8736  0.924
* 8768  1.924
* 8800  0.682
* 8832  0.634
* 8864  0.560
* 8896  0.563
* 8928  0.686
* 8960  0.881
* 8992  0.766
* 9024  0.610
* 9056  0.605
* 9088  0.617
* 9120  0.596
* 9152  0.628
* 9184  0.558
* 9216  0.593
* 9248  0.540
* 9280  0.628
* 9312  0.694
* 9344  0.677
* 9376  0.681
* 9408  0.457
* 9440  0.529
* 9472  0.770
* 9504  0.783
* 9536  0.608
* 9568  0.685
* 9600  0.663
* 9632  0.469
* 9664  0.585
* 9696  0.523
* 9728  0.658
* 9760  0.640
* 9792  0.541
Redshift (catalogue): 0.33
